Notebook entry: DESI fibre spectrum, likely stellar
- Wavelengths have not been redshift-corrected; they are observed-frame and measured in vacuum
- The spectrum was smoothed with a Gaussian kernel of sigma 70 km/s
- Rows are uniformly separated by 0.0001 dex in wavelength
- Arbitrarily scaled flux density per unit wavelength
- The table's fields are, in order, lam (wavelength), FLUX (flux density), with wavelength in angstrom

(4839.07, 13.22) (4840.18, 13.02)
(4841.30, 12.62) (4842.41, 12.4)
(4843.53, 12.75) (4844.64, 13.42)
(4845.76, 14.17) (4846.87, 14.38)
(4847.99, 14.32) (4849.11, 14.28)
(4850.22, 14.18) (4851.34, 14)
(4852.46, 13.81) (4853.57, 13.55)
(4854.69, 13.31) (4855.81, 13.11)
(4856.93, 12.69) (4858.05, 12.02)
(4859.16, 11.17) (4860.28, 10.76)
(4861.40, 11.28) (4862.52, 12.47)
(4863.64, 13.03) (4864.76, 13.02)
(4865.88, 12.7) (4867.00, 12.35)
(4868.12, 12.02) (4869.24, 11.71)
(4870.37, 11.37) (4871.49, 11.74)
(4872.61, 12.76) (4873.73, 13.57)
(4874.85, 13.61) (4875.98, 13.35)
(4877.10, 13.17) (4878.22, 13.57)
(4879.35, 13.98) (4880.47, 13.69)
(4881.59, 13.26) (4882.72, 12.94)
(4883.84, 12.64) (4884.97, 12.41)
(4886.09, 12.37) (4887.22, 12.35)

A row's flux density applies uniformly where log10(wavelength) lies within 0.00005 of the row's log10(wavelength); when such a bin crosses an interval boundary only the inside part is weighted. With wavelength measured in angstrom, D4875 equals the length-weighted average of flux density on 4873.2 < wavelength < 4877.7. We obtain 13.4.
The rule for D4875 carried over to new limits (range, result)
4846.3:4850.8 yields 14.3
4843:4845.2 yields 13.1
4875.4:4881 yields 13.5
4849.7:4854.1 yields 13.9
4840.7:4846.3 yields 13.1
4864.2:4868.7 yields 12.5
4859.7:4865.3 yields 12.1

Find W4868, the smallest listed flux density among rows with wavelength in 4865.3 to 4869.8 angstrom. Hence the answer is 11.71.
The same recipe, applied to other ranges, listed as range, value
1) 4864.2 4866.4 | 12.7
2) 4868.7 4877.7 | 11.37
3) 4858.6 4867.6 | 10.76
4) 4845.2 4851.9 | 14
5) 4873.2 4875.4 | 13.57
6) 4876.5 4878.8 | 13.17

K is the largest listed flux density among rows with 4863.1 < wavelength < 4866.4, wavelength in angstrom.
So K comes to 13.03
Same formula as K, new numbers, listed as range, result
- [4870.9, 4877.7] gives 13.61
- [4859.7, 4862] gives 11.28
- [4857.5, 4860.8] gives 12.02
